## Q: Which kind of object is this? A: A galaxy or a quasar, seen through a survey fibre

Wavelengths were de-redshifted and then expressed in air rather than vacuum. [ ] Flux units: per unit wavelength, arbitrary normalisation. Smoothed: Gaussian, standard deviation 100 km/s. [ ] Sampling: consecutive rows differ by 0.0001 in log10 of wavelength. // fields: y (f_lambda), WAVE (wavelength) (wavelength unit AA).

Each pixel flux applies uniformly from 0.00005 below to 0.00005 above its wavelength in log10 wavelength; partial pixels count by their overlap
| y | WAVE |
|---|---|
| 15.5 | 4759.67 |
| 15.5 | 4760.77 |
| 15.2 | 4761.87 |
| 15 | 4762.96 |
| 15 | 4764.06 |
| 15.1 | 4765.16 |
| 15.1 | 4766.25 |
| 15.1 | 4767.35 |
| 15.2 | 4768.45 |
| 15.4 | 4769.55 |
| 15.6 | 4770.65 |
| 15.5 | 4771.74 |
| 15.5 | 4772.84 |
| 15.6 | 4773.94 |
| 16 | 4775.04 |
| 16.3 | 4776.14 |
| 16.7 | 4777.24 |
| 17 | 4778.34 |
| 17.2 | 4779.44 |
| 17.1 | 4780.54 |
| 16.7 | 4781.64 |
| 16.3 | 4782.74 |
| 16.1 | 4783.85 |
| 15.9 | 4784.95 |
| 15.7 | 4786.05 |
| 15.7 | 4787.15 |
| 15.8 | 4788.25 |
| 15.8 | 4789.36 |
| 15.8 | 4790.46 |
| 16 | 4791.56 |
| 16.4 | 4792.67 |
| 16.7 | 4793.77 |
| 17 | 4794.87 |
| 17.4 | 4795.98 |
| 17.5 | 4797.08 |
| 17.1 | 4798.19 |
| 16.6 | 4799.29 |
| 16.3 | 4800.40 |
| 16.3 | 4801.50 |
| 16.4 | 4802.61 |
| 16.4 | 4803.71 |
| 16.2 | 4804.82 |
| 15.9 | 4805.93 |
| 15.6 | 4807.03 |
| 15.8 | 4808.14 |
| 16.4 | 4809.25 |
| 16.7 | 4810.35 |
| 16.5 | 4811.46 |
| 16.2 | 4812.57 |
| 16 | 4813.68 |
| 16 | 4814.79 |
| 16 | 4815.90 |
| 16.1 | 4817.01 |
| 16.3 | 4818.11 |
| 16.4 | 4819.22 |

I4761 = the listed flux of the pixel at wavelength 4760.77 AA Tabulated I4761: 15.5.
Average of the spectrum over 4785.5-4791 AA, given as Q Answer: 15.8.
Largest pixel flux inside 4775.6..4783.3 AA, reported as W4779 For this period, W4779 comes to 17.2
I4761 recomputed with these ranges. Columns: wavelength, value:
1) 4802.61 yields 16.4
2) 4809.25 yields 16.4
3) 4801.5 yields 16.3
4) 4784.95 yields 15.9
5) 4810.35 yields 16.7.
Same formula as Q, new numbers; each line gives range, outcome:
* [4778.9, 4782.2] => 17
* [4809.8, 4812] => 16.6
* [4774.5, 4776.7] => 16.1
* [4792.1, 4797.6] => 17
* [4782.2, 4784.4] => 16.1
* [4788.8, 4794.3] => 16.1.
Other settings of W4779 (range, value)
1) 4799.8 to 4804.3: 16.4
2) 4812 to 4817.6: 16.2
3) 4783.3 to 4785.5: 16.1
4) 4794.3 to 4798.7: 17.5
